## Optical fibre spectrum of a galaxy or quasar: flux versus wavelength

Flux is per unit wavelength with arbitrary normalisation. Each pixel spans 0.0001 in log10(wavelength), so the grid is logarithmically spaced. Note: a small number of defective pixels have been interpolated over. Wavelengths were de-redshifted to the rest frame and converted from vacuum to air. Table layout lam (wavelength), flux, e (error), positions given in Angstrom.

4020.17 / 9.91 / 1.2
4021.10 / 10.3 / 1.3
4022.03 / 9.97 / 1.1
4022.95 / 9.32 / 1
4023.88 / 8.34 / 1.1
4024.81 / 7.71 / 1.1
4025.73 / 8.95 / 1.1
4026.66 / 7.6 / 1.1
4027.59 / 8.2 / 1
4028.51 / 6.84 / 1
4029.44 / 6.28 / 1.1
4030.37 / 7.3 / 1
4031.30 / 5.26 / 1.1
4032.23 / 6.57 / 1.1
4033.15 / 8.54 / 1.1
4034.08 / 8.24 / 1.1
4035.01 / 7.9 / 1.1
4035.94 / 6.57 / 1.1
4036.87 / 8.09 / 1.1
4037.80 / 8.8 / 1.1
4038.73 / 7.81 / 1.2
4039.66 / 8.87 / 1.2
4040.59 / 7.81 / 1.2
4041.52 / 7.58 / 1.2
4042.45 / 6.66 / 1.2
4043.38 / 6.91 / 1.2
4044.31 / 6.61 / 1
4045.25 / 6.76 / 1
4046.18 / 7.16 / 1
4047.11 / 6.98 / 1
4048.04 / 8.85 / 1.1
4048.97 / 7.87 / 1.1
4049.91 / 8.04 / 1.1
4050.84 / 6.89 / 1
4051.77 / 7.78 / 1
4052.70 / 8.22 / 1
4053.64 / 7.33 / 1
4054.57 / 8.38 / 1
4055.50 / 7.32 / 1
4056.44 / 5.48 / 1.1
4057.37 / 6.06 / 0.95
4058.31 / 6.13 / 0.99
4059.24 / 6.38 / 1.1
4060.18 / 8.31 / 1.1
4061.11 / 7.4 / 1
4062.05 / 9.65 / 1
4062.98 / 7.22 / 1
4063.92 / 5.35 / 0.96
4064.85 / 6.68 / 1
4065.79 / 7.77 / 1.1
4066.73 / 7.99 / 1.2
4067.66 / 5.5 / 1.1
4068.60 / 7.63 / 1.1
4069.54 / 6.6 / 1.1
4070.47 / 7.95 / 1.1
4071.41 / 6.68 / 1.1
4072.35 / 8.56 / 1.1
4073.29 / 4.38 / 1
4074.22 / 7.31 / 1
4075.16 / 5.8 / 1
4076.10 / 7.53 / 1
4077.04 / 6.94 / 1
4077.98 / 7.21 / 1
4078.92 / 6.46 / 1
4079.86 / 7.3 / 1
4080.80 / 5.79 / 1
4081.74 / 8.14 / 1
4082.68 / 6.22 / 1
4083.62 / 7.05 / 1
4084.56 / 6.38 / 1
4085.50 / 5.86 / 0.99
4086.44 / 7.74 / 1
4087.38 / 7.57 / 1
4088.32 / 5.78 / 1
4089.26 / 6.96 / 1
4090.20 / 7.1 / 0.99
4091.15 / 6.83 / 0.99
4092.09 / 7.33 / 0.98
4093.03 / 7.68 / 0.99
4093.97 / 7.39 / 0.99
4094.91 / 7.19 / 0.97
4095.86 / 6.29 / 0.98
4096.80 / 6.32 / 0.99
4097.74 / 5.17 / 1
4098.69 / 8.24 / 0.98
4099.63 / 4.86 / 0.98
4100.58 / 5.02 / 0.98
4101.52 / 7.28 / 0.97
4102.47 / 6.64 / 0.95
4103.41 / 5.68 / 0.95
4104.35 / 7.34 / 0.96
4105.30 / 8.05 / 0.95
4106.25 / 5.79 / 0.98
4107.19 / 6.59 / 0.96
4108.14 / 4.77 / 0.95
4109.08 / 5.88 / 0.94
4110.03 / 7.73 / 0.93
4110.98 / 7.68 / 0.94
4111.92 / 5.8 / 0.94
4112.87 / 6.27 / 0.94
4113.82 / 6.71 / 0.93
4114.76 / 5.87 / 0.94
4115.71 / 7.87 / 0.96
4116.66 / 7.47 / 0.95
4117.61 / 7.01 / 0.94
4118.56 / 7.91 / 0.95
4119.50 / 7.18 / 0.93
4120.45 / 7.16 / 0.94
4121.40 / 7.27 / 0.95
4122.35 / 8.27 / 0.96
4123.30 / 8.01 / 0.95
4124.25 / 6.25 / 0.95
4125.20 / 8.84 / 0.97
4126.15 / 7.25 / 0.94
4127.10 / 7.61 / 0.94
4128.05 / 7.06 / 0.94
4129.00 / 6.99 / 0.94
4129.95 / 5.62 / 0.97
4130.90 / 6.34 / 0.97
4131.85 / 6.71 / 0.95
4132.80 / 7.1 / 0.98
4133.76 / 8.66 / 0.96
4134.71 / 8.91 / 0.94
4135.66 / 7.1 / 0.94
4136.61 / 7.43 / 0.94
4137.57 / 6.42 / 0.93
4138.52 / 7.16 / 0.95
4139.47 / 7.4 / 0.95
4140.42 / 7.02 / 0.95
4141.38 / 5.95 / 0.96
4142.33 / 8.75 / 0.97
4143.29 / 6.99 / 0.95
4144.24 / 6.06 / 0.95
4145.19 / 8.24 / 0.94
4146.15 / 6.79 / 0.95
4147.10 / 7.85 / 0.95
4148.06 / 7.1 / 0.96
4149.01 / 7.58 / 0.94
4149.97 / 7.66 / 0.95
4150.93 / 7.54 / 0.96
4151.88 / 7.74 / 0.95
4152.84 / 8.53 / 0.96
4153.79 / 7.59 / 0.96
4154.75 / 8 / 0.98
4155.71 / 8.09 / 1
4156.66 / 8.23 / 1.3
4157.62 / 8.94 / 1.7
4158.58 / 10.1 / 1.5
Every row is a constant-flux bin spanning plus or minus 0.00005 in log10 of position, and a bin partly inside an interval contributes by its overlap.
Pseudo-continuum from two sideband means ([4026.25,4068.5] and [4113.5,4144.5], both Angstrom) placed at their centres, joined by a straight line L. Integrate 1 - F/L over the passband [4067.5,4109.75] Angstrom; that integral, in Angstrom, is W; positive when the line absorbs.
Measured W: 3.4 Angstrom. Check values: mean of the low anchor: 7.33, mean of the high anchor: 7.23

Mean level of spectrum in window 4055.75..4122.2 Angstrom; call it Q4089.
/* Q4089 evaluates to 6.82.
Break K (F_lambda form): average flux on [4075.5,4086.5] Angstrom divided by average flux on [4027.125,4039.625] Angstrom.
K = 0.92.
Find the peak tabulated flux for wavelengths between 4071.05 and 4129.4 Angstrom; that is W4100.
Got 8.84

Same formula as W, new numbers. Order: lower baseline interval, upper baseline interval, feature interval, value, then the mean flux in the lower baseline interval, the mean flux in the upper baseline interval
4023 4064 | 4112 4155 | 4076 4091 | 1.1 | 7.47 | 7.3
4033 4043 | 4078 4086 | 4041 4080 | 0.7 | 7.87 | 6.69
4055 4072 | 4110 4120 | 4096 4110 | 1.4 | 7.02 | 7.02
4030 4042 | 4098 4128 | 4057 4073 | 0.5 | 7.64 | 6.9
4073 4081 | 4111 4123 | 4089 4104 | 0.5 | 6.6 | 7.11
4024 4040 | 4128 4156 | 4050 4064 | 0.5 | 7.63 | 7.35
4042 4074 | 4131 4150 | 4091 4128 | 1.9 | 7.16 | 7.32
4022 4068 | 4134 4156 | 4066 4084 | 1.4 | 7.47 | 7.48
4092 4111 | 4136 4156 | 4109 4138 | -0.8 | 6.57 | 7.41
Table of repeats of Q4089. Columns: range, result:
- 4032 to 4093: 7.2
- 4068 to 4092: 6.87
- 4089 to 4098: 6.86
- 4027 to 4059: 7.35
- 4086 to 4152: 7.02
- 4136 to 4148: 7.17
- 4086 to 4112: 6.68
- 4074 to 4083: 6.86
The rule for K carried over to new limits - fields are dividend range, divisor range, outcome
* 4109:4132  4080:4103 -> 1.06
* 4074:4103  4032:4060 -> 0.91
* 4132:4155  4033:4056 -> 0.97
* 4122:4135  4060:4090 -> 1.06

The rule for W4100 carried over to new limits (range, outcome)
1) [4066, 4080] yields 8.56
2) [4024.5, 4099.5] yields 9.65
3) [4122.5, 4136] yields 8.91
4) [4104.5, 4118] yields 8.05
